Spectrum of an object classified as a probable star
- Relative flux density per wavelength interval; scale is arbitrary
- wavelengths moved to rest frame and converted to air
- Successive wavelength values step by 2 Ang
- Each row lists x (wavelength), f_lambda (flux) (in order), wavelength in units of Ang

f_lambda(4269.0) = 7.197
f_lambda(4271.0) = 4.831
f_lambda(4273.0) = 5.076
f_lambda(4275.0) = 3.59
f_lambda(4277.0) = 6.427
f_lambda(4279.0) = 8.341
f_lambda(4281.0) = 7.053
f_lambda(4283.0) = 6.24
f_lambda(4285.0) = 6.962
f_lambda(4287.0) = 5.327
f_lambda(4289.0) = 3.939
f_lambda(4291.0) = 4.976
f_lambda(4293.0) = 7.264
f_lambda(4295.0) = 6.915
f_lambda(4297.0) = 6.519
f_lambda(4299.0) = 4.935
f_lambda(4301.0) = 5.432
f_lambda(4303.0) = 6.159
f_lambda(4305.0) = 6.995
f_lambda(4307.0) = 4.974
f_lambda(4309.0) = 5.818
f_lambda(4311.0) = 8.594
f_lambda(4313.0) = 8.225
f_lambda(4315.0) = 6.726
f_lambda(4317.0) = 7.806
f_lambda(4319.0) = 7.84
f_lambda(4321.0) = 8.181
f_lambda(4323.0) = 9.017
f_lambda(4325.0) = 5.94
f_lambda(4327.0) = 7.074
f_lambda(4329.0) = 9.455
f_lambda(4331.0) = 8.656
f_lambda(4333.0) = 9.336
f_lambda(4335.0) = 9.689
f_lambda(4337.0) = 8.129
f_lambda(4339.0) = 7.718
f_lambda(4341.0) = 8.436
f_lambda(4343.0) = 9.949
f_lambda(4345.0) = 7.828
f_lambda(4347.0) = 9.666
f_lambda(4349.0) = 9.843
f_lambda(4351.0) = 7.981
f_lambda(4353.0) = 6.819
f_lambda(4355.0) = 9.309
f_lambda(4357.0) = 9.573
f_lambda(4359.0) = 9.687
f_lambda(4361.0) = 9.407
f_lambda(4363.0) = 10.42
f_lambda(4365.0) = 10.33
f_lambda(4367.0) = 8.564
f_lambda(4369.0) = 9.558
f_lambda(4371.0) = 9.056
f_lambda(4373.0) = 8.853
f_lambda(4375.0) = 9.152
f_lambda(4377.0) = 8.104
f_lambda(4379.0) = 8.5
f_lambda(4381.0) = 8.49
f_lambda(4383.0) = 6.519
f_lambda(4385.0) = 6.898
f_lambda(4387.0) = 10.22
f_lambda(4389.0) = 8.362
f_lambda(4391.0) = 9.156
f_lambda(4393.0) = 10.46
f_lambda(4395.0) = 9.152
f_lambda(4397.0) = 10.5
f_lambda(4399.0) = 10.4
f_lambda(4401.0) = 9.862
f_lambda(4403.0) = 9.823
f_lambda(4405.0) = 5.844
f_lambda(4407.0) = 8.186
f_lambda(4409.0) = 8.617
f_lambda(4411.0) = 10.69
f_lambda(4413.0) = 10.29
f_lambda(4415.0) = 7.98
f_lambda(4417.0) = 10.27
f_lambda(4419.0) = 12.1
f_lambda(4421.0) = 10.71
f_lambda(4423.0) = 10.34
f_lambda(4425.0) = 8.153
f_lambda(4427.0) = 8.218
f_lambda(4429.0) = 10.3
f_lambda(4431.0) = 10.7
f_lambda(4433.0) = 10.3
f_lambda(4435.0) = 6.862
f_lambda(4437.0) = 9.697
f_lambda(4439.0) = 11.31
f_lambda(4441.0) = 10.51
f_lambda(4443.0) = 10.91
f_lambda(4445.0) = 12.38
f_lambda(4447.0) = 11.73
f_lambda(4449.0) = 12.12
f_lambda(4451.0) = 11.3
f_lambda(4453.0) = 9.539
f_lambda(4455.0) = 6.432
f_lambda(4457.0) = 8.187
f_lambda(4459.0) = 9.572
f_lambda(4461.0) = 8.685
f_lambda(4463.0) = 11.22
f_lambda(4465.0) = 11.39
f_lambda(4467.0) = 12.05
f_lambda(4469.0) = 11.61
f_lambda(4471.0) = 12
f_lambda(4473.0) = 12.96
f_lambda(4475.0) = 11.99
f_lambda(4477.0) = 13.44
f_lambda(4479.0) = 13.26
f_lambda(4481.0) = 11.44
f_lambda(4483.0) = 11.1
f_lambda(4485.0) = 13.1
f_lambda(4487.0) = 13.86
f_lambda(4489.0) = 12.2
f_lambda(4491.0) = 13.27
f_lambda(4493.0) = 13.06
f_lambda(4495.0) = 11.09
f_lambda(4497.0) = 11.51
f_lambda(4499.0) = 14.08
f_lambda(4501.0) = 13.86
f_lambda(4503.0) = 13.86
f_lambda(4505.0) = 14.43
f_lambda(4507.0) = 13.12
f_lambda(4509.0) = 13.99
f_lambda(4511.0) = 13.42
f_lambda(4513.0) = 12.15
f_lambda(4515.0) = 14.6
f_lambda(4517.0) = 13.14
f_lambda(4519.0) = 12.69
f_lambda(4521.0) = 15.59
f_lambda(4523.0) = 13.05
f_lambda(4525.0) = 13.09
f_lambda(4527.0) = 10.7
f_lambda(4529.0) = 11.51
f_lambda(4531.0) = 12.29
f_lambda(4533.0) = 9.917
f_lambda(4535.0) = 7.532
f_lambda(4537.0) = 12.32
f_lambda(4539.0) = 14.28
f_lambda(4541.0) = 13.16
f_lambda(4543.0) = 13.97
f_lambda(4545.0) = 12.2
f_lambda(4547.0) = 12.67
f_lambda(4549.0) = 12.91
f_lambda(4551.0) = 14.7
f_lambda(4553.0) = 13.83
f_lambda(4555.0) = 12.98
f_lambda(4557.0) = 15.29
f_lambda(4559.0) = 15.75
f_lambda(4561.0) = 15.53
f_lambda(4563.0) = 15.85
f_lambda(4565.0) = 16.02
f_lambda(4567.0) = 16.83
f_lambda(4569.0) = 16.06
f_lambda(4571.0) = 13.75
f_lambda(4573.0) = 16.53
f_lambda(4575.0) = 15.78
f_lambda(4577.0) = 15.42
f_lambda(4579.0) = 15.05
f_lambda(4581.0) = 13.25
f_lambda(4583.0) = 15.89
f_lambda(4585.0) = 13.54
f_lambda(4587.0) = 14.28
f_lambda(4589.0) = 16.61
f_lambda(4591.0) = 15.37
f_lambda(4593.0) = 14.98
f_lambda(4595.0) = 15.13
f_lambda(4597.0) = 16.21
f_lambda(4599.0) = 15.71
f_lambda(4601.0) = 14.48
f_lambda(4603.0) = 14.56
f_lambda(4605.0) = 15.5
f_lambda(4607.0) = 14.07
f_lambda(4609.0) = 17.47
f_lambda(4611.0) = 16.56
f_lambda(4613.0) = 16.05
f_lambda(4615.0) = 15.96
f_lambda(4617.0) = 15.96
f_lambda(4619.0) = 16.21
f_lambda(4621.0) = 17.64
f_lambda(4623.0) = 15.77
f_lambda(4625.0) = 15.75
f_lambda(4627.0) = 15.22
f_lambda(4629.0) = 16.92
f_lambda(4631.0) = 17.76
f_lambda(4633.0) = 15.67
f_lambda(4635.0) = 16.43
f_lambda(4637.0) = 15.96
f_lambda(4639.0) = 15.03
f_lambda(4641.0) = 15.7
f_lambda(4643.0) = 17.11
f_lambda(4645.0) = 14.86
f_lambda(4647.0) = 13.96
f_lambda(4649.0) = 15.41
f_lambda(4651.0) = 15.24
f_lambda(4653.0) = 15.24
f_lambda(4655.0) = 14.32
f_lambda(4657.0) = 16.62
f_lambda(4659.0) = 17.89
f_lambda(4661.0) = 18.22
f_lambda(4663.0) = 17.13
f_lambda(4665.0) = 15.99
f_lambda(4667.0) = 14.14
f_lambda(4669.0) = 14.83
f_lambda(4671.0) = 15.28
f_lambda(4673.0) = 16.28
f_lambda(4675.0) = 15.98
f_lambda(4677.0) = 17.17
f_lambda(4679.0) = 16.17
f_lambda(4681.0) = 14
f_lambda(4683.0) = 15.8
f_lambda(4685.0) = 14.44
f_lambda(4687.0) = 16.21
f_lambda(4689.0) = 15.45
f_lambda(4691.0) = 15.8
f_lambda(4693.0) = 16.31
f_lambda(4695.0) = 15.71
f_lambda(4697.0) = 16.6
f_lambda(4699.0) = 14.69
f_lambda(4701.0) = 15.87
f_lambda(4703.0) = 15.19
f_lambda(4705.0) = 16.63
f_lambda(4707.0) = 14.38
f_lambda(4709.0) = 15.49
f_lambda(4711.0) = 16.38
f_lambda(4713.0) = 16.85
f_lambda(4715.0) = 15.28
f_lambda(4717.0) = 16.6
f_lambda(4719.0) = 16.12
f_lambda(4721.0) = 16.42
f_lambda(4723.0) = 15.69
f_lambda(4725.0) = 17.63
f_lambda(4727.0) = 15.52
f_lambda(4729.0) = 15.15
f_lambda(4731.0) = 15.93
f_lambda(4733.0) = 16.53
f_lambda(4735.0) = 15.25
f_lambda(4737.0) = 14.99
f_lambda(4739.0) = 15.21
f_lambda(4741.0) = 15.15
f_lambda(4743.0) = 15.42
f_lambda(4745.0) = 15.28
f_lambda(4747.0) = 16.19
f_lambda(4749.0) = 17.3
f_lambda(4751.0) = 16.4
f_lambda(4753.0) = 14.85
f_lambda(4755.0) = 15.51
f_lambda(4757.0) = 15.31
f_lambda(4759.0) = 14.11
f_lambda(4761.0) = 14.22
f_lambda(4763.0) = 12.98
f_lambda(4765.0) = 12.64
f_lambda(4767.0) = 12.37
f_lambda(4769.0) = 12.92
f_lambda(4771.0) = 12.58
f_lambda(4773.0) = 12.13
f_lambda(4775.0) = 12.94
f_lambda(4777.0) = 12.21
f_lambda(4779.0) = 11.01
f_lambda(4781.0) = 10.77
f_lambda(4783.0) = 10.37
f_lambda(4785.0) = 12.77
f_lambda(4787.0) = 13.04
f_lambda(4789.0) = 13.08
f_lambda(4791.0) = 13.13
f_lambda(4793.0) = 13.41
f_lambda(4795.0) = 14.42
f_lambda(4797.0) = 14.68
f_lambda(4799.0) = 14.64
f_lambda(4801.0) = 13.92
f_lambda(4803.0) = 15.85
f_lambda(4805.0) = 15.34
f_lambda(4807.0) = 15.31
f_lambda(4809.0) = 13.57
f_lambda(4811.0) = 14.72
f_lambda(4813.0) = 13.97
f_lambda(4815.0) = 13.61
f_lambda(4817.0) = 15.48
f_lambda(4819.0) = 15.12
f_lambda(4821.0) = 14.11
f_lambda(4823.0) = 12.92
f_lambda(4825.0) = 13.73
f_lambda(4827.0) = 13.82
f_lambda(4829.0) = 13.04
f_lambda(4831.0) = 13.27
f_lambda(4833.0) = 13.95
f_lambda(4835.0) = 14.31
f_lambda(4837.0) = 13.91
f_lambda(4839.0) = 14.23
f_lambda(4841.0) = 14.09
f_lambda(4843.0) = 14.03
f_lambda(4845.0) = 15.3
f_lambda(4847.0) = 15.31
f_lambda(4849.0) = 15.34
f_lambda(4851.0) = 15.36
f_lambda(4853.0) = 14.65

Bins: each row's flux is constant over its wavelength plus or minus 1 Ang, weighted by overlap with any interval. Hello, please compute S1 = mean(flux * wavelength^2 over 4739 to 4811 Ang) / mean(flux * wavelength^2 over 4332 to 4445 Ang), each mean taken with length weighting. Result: 1.77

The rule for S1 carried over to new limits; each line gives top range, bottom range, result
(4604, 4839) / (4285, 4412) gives 2.16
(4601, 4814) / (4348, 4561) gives 1.53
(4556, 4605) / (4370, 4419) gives 1.84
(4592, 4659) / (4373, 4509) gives 1.61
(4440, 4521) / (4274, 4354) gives 1.79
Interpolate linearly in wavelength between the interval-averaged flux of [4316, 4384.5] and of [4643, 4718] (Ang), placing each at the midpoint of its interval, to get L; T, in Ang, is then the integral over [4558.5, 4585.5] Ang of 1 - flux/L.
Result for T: -3.99 Ang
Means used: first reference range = 8.66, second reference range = 15.8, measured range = 15.4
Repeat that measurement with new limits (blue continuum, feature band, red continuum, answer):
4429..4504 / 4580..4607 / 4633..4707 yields -1.7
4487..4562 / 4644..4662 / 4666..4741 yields -0.9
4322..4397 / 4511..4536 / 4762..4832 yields -4.0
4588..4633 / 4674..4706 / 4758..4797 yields -3.0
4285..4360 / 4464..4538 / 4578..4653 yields -0.8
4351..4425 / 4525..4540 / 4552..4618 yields 2.6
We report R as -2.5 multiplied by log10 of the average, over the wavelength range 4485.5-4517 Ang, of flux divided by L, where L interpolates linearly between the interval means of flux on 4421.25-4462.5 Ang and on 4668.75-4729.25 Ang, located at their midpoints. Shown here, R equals -0.175 mag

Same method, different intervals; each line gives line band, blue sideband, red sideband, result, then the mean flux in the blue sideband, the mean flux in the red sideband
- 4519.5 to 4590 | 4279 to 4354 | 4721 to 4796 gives -0.250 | 7.38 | 14.2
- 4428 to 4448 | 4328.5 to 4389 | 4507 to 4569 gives 0.043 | 8.86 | 13.4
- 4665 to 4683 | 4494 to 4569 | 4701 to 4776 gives -0.068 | 13.4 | 15.1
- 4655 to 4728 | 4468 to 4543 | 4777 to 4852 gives -0.188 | 12.7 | 13.9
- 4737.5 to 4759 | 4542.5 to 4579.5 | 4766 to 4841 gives -0.129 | 14.8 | 13.5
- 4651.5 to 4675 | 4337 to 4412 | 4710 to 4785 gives -0.195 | 8.96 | 14.6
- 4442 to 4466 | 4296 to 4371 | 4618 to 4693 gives 0.075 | 8.14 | 15.9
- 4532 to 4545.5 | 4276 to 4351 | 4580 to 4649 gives 0.142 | 7.37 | 15.6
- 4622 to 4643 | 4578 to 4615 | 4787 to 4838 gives -0.069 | 15.3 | 14.1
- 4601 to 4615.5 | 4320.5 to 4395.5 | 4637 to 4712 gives -0.100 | 8.78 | 15.7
